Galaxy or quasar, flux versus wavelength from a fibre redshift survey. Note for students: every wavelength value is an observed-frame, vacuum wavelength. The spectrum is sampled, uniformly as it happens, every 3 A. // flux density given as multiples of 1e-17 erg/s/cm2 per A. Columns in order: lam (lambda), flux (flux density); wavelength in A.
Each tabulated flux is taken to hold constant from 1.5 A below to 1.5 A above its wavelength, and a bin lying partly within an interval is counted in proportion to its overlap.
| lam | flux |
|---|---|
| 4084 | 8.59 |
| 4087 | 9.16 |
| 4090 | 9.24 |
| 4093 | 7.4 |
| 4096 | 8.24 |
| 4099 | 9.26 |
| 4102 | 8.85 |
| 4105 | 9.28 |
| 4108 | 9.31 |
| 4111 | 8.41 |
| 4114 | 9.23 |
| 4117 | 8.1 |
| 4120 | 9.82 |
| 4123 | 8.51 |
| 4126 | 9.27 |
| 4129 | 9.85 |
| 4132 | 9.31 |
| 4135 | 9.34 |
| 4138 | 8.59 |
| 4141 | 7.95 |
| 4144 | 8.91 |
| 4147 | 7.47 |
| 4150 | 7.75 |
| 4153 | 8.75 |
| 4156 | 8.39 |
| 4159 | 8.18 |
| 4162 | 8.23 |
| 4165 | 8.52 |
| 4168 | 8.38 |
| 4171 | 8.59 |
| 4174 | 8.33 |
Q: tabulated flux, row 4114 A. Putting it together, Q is 9.23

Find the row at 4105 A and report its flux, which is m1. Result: 9.28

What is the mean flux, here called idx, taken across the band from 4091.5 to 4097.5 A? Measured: 7.82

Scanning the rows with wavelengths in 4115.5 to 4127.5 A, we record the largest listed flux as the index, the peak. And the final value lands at 9.82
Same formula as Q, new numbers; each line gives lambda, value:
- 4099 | 9.26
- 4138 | 8.59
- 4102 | 8.85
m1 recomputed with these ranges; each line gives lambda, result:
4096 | 8.24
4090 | 9.24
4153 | 8.75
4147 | 7.47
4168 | 8.38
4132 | 9.31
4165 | 8.52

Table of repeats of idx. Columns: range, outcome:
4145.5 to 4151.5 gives 7.61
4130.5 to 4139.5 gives 9.08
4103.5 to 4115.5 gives 9.06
